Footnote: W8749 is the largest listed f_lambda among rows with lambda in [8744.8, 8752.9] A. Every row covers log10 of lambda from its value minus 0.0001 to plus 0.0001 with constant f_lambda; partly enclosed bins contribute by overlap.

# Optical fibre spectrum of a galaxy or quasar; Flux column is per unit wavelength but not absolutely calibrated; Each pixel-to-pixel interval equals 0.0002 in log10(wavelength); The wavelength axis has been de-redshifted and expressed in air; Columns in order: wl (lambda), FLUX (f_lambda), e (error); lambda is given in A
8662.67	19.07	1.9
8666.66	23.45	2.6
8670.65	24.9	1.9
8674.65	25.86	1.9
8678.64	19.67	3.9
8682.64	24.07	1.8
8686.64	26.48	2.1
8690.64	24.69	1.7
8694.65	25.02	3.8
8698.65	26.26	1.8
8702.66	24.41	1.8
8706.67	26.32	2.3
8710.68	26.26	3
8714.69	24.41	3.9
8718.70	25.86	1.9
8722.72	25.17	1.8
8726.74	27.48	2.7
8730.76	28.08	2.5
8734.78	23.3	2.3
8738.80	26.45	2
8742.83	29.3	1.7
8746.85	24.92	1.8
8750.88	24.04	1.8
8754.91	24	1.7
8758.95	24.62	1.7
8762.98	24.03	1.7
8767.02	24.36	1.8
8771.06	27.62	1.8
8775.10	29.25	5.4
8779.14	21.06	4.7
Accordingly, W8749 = 24.92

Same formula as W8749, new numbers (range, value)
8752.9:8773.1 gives 27.62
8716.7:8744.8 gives 29.3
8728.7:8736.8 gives 28.08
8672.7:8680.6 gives 25.86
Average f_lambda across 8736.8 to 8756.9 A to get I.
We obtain 25.7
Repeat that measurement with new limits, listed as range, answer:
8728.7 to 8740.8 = 26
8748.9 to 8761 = 24.2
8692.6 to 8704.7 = 25.2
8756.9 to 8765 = 24.3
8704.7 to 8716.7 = 25.7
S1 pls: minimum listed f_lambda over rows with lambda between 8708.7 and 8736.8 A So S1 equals 23.3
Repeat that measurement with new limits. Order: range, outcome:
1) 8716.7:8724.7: 25.17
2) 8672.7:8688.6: 19.67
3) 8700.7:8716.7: 24.41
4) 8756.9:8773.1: 24.03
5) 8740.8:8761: 24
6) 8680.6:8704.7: 24.07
